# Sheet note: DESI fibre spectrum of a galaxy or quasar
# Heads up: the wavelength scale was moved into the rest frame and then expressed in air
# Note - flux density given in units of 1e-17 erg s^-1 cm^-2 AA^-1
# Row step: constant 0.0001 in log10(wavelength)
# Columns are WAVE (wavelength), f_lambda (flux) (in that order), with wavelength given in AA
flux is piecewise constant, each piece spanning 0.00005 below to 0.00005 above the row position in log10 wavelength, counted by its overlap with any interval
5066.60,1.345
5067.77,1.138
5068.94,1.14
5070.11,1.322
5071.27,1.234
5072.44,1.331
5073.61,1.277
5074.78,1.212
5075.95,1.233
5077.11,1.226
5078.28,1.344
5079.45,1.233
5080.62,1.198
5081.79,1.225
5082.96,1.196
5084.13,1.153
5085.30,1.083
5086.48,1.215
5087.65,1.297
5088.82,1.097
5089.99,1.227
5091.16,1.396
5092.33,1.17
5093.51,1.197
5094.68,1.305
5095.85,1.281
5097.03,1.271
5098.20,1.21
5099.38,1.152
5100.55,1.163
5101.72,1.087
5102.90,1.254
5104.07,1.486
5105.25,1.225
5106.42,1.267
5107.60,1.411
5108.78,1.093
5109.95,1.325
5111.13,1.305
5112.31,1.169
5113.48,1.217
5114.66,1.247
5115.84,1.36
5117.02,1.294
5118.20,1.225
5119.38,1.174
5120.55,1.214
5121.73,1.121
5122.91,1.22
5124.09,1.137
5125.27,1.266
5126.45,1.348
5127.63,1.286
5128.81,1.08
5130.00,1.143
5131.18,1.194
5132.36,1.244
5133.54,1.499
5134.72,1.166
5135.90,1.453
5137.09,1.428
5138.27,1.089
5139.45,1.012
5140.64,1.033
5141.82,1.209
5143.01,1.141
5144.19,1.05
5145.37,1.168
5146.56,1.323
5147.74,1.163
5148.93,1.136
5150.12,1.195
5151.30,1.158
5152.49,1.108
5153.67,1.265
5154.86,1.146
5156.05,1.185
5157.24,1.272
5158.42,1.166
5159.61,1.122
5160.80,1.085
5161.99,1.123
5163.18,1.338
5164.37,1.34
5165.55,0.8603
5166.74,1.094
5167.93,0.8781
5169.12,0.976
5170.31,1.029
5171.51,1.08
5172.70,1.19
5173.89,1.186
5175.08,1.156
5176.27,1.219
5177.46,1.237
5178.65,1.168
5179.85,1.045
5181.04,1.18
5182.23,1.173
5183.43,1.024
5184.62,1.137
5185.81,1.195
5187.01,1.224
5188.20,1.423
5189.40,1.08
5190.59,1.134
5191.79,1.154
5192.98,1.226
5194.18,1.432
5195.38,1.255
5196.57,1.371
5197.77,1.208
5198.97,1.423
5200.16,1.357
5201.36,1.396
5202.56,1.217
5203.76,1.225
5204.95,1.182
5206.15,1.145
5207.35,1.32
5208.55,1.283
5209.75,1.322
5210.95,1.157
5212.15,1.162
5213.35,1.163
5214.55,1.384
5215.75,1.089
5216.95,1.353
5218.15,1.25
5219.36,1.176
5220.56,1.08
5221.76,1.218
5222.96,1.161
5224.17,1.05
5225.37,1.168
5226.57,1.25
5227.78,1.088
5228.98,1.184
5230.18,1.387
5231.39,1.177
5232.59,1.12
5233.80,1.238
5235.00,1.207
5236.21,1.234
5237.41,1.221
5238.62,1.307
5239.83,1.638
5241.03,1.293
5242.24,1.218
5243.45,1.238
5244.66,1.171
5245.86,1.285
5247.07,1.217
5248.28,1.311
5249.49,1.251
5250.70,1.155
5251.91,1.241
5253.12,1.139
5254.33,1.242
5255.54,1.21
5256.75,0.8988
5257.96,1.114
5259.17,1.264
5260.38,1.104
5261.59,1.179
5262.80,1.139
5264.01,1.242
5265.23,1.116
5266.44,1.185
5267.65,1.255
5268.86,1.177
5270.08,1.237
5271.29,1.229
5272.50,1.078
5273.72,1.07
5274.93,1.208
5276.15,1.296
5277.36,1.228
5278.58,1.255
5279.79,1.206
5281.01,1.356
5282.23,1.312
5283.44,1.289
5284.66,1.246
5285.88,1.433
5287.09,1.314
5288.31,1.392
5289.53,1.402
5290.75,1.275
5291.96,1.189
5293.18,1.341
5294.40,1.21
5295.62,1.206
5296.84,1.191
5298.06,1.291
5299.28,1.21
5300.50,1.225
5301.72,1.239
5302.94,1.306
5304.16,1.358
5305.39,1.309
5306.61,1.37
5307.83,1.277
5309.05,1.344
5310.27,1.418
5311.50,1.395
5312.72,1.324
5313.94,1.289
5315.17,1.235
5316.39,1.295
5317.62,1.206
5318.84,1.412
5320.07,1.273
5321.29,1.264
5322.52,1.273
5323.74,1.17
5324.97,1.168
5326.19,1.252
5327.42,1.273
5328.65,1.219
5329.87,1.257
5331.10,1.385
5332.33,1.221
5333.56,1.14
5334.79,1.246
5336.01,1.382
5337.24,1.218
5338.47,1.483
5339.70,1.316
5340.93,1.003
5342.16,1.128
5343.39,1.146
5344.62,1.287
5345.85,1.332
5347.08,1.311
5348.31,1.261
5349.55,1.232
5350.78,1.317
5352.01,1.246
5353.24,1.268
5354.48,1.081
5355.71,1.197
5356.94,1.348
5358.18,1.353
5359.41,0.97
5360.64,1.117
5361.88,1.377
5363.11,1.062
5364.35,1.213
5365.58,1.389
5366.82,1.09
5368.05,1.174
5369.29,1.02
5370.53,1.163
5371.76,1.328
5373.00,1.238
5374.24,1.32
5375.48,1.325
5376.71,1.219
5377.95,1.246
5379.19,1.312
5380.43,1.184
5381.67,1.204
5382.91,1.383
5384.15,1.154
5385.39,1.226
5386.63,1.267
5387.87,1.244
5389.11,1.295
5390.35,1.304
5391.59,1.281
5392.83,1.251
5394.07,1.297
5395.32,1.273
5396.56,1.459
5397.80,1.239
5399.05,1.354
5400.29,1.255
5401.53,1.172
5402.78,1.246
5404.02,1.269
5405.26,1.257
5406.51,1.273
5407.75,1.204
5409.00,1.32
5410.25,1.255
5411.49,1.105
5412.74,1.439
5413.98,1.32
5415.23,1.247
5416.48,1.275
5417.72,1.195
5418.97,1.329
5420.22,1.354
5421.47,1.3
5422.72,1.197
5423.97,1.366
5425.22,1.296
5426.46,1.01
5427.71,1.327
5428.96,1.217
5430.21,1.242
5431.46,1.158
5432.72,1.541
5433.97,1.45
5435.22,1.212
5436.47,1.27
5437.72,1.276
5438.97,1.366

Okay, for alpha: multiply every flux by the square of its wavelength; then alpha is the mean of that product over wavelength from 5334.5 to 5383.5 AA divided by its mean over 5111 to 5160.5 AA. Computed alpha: 1.12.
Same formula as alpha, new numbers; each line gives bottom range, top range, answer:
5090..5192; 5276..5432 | 1.15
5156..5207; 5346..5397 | 1.13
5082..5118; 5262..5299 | 1.08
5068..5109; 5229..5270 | 1.05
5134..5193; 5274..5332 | 1.17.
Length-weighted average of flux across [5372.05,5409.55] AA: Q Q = 1.27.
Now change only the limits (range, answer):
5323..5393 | 1.24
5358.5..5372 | 1.17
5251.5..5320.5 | 1.25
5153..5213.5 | 1.19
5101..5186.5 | 1.19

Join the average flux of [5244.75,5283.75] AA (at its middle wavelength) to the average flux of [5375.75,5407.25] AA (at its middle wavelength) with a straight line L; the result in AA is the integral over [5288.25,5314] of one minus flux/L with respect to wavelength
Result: -1.6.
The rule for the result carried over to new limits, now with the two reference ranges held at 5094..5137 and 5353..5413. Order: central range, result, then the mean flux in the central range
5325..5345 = 0.0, 1.24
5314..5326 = -0.1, 1.26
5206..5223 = 0.4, 1.22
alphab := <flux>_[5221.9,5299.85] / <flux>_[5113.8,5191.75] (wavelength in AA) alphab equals 1.04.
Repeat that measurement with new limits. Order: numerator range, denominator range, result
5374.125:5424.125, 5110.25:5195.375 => 1.07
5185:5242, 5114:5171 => 1.05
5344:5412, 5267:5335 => 0.98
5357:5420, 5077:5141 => 1.02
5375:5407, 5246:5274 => 1.08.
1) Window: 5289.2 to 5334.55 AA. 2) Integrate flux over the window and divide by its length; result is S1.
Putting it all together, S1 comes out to 1.27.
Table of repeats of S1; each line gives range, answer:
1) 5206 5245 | 1.23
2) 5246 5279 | 1.19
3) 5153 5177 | 1.14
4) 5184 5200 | 1.25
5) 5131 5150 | 1.21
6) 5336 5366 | 1.24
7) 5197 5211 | 1.28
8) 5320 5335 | 1.24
